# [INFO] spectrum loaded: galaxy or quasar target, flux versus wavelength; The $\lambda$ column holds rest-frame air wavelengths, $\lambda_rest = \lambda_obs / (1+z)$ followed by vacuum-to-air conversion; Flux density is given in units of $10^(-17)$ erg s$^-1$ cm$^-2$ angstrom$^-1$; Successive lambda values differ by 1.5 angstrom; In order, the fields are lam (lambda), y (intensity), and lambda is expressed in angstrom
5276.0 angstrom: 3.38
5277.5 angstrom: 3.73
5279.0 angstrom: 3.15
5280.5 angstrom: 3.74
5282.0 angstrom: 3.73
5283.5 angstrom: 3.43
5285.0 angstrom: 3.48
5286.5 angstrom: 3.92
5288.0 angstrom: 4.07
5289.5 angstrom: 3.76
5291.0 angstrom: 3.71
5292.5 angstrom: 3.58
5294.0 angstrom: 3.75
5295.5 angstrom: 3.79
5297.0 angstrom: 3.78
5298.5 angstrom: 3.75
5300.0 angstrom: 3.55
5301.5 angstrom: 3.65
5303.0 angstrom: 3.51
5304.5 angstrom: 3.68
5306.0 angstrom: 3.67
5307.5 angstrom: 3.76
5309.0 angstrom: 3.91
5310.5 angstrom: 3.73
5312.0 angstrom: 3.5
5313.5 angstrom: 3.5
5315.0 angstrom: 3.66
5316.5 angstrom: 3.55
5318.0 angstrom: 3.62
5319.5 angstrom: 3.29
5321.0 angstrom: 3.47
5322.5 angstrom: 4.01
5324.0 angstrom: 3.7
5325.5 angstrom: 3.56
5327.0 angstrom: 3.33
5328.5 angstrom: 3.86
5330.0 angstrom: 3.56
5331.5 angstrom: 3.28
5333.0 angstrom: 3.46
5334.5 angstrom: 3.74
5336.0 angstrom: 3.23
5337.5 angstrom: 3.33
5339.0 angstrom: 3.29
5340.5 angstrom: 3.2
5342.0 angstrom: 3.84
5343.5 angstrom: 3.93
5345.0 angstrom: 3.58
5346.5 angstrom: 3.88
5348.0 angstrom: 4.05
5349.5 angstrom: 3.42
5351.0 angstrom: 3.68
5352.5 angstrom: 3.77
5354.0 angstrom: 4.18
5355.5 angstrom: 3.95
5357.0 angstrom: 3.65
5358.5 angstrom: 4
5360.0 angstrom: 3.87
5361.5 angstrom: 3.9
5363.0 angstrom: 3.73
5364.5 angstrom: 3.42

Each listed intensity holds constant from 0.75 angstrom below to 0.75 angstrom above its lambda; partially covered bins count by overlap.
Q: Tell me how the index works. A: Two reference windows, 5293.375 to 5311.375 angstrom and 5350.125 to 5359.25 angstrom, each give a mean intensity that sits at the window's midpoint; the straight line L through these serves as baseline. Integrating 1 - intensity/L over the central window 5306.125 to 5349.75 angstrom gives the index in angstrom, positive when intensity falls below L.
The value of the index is 2.2 angstrom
